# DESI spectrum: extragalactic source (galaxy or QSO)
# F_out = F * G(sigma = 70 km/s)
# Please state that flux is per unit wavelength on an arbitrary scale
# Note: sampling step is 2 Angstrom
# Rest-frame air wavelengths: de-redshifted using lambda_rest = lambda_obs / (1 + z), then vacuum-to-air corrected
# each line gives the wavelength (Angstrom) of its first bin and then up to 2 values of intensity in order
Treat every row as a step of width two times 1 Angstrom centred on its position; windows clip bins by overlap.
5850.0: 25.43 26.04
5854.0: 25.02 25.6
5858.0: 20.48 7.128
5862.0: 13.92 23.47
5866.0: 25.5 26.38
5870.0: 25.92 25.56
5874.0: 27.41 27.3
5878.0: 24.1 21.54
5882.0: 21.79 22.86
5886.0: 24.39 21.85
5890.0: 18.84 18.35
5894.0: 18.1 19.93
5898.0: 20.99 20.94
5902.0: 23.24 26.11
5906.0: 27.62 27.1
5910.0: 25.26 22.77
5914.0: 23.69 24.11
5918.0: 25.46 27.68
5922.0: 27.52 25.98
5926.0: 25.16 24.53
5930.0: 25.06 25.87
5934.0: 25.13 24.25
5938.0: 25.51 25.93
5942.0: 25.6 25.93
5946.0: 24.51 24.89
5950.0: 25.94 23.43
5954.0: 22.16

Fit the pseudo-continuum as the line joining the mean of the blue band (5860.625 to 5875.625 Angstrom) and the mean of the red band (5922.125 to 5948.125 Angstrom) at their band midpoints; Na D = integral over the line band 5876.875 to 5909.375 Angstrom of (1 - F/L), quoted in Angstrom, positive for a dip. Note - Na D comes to 2.6 Angstrom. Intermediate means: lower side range 23.7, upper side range 25.3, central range 22.4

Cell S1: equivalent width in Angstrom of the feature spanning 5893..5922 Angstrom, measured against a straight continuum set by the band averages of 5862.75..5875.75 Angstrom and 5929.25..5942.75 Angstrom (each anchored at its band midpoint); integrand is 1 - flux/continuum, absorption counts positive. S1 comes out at 1.7 Angstrom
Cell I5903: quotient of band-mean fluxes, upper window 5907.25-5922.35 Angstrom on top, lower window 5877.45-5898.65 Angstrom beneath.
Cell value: 1.20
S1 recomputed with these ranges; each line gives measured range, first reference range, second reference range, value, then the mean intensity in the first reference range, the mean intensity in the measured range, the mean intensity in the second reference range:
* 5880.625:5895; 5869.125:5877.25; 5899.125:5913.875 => 2.69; 26.5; 20.9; 24.7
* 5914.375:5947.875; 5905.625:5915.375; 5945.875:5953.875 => -0.97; 25.1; 25.5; 24.4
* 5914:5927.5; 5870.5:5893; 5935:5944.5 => -0.59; 23.2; 25.8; 25.4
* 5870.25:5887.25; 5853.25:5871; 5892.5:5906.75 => -2.06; 21.4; 24.4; 22.2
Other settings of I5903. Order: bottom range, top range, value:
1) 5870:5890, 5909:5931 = 1.05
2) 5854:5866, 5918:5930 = 1.35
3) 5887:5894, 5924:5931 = 1.29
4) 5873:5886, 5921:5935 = 1.06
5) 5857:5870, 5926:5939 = 1.25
